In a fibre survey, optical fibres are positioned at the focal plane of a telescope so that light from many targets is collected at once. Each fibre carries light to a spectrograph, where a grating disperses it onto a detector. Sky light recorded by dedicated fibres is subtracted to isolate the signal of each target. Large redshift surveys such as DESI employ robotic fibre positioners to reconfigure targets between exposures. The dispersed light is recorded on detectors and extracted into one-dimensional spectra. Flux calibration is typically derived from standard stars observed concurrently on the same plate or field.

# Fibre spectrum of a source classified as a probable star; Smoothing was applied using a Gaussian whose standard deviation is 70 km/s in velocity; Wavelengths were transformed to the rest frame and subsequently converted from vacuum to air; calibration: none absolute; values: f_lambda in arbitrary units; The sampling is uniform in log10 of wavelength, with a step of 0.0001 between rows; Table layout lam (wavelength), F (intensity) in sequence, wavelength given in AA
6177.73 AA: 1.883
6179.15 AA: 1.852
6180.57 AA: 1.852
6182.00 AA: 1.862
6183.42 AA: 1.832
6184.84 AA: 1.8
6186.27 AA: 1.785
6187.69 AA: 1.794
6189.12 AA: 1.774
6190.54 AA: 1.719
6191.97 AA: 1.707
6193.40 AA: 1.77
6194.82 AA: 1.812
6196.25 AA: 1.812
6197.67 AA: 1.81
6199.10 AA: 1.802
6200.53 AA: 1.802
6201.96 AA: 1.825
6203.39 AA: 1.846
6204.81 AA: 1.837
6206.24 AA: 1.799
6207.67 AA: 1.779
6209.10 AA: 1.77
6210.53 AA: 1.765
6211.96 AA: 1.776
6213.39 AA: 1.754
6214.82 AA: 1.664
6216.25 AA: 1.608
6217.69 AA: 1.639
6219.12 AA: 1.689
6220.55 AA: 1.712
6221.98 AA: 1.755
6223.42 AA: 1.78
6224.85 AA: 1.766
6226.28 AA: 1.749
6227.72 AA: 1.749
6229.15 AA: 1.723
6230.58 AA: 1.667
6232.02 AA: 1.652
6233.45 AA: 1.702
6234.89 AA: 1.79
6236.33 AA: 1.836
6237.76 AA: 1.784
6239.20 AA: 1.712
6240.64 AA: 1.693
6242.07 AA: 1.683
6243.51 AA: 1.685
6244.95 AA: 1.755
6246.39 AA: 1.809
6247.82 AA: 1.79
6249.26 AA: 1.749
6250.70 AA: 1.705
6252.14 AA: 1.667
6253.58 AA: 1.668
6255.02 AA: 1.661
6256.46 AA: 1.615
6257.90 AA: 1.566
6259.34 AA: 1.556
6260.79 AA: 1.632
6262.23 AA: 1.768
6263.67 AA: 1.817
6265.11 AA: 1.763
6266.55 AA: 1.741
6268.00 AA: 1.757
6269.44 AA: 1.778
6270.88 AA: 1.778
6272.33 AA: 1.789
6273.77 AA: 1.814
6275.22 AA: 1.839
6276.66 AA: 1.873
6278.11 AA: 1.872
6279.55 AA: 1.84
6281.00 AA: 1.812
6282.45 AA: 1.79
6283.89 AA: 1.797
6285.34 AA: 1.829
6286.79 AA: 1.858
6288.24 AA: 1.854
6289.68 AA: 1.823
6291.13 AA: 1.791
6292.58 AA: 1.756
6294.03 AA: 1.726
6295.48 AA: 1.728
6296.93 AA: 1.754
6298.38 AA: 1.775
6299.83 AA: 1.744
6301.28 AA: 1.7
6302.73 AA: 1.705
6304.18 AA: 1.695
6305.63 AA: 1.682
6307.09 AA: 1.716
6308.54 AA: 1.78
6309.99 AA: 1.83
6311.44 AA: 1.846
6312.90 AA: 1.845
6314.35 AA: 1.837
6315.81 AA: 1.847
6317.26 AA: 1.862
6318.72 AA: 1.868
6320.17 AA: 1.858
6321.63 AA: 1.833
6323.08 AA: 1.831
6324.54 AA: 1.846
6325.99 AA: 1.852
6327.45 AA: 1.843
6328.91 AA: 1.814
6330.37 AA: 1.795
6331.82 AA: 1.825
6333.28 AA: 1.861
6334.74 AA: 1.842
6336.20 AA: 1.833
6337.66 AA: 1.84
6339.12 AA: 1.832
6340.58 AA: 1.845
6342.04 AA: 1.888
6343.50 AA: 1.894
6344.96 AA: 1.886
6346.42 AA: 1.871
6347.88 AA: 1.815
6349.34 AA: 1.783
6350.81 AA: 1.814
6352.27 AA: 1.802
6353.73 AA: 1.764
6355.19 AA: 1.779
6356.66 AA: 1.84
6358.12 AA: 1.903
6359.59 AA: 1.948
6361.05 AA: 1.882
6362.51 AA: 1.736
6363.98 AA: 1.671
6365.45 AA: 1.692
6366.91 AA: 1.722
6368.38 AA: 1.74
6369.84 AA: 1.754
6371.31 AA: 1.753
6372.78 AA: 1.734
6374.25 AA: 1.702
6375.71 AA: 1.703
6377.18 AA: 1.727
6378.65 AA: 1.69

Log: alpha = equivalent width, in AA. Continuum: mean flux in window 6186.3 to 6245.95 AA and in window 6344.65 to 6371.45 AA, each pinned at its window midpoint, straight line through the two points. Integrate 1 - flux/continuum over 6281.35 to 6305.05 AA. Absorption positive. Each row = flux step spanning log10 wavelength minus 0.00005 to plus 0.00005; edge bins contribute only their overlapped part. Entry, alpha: 0.1 AA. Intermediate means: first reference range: 1.75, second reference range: 1.8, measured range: 1.77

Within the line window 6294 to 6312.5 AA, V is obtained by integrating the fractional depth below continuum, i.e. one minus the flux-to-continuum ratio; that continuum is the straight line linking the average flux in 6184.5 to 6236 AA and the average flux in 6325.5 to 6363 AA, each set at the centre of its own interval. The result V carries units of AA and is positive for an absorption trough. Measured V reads 0.67 AA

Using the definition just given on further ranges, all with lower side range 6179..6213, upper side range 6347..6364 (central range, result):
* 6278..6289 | -0.1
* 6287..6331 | 0.4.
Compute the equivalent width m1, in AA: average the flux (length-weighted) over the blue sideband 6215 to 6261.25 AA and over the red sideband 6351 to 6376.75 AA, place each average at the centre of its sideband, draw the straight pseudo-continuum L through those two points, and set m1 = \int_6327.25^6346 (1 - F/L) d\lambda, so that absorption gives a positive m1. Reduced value -0.9 AA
